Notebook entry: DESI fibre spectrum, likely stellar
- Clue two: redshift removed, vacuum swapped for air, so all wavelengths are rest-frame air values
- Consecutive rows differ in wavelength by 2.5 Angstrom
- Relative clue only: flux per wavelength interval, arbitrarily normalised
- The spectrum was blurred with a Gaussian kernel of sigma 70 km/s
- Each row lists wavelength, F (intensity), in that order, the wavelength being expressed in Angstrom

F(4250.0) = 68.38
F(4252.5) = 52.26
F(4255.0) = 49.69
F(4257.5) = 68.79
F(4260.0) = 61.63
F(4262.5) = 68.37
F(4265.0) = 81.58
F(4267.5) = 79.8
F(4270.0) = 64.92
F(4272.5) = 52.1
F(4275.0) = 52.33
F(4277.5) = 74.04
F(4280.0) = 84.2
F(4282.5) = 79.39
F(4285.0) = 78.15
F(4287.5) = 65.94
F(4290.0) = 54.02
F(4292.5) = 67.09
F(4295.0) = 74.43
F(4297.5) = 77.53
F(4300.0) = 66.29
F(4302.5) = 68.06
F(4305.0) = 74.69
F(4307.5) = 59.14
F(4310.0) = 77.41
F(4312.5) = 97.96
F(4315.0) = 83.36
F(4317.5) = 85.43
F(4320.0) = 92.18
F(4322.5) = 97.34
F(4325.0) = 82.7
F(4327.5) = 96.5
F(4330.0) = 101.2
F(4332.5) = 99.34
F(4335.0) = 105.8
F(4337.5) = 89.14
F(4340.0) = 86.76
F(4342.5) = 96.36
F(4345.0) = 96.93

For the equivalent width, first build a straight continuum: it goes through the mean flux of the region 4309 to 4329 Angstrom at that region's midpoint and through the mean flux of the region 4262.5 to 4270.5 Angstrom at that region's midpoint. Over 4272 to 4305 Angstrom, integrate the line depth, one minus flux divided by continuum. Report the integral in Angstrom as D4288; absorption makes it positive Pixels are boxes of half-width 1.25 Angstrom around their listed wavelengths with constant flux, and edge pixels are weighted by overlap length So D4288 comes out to 4.82 Angstrom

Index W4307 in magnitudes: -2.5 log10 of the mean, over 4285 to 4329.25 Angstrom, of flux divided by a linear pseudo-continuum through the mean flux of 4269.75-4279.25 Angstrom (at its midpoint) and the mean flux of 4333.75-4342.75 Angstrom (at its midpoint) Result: 0.01 mag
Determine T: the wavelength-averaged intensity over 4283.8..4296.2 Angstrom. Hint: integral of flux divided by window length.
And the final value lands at 67.9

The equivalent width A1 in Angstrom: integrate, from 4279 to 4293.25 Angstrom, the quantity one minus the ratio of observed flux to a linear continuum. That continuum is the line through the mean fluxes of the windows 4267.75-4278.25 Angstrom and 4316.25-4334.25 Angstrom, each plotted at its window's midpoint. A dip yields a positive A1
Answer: -0.4 Angstrom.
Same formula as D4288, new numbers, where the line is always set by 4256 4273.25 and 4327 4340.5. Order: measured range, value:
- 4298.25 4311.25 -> 2.4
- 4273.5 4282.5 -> 0.4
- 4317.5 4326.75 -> 0.2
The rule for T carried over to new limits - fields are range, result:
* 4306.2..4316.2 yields 79.4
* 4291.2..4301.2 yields 71.3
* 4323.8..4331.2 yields 93.5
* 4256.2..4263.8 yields 66.3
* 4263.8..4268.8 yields 80.5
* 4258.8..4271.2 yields 71.3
